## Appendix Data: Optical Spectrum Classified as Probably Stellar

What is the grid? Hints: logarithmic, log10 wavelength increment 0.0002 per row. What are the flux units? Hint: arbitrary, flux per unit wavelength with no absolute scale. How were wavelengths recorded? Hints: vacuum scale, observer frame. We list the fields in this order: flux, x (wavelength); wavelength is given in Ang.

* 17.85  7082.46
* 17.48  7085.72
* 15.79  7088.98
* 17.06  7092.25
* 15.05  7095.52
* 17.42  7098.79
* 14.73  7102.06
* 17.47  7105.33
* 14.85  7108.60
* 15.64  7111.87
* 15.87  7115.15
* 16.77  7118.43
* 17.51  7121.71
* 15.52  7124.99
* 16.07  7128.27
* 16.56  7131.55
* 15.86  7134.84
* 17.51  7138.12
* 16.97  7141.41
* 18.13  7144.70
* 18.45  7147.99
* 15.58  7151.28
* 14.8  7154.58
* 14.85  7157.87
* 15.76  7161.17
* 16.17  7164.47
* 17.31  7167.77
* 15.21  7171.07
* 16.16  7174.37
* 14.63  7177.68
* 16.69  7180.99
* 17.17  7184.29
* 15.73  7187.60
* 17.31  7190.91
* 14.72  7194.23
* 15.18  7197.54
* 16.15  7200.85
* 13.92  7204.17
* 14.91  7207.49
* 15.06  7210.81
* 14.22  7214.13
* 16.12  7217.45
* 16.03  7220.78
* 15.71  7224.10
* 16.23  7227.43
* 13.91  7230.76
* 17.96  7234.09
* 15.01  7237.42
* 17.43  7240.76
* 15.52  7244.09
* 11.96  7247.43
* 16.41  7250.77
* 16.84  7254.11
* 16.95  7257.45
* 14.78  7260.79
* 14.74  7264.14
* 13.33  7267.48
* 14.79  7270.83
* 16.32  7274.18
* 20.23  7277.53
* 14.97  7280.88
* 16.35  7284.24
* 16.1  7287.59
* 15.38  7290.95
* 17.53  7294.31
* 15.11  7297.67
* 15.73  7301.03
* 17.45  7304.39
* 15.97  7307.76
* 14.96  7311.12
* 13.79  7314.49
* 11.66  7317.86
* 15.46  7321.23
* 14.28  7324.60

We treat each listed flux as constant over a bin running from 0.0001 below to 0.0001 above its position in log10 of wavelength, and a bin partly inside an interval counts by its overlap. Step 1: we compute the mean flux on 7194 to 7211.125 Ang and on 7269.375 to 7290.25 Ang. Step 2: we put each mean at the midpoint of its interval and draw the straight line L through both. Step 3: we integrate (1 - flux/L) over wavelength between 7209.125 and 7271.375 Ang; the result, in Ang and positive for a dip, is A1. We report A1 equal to 1.0 Ang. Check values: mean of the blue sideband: 15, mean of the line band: 15.4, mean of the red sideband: 16.4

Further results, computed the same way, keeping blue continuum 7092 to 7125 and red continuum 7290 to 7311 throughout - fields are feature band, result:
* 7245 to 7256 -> 0.7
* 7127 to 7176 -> -0.6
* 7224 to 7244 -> 0.1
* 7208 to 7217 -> 0.7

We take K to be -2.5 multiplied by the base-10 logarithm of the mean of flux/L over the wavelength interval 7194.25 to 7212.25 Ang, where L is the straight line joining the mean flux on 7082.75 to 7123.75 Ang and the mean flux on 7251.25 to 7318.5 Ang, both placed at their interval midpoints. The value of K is 0.07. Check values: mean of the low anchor 16.3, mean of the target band 15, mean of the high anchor 15.7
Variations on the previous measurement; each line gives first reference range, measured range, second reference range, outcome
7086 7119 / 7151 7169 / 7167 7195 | 0.026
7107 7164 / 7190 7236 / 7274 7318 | 0.043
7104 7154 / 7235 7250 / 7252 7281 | 0.058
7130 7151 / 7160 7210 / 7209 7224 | 0.023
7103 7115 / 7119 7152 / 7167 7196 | -0.059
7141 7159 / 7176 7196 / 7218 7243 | 0.016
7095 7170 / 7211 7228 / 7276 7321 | 0.031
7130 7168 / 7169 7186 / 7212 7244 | 0.015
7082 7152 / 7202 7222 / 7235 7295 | 0.072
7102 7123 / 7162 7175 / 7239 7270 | -0.023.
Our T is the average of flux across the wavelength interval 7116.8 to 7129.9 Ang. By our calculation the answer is 16.5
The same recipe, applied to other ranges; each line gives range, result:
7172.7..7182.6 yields 15.8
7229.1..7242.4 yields 16.1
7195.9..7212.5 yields 15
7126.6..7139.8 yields 16.5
